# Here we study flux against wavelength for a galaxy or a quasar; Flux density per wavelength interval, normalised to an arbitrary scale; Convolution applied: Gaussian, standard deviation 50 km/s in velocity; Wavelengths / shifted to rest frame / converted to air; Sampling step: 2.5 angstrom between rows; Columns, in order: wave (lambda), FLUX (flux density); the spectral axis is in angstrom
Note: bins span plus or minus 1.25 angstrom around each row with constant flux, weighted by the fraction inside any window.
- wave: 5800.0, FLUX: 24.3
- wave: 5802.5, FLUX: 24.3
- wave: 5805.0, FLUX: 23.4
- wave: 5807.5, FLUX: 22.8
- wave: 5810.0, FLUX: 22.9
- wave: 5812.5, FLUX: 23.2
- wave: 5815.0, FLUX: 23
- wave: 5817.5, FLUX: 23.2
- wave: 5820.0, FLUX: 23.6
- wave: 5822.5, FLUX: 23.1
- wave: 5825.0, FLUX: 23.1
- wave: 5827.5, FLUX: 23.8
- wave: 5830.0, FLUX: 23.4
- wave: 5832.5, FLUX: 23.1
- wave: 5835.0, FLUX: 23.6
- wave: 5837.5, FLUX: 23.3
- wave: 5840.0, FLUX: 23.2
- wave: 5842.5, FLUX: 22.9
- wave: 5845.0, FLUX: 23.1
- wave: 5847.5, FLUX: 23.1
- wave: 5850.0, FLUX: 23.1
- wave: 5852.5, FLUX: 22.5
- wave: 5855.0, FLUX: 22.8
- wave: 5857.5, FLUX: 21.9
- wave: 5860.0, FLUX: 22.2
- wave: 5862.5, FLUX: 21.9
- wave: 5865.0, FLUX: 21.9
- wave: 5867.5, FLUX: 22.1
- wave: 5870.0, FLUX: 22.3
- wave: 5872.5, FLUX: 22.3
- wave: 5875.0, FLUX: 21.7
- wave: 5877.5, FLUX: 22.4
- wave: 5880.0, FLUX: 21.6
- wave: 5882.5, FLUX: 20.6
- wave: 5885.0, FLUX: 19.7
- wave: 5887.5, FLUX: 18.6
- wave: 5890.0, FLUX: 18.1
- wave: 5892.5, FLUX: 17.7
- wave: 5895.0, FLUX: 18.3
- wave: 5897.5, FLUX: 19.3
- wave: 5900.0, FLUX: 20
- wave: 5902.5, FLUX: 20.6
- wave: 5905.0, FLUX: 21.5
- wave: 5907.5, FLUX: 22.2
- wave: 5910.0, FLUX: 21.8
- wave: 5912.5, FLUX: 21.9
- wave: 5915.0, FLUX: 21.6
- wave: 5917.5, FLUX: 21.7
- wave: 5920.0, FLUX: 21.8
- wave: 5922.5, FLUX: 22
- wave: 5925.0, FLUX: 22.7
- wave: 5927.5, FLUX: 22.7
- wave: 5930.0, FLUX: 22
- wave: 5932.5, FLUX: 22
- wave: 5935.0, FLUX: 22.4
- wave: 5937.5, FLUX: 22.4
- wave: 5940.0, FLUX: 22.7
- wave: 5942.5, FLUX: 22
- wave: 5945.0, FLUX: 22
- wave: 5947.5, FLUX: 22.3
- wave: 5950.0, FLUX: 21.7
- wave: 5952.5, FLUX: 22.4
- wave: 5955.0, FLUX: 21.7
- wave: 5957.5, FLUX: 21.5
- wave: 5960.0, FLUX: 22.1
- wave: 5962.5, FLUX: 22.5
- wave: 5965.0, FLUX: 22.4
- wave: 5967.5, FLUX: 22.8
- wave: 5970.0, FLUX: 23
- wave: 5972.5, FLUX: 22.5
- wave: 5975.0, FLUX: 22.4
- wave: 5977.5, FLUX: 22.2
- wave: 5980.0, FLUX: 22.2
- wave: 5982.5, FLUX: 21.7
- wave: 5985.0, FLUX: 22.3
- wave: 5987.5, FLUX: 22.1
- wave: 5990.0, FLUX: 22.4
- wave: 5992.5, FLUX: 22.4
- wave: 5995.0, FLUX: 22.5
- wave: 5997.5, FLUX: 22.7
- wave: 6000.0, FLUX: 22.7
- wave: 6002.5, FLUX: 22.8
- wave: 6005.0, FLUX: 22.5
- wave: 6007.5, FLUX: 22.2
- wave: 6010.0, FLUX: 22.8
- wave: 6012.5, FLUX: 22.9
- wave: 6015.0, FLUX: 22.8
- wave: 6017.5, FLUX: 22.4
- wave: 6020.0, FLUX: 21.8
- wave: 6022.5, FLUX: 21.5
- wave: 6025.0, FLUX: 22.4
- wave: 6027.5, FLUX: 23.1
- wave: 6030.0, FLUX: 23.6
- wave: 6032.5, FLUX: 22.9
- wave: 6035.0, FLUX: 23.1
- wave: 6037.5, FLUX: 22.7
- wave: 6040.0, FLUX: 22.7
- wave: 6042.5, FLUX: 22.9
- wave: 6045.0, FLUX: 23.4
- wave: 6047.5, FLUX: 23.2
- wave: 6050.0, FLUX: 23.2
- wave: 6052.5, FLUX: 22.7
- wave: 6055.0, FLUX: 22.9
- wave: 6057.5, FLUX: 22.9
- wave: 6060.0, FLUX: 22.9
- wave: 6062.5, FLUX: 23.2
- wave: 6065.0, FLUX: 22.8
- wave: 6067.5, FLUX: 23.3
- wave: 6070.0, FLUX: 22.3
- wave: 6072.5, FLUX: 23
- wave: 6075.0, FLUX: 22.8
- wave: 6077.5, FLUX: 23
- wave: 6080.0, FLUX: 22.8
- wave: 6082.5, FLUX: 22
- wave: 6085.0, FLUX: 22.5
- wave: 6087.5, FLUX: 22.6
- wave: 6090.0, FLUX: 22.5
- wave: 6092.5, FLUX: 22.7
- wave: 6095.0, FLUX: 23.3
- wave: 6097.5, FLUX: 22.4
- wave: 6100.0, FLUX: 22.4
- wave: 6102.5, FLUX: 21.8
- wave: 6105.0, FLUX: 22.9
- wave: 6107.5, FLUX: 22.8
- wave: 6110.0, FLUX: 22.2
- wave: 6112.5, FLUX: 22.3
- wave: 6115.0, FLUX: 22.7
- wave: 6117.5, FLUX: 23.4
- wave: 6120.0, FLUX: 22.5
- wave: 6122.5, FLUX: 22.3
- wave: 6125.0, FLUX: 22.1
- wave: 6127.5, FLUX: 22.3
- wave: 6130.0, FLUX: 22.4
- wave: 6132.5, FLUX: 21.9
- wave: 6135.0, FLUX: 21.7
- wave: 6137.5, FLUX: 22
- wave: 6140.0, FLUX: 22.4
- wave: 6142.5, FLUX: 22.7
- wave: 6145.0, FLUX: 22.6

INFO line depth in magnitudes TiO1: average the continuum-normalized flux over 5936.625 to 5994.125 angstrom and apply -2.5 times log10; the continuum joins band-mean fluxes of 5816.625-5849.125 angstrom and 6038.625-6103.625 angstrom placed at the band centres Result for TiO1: 0.04 mag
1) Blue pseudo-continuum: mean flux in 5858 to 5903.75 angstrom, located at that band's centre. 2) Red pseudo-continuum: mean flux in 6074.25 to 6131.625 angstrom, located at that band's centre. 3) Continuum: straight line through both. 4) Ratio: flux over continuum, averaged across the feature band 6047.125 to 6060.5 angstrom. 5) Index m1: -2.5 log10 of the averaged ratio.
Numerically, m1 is -0.04 mag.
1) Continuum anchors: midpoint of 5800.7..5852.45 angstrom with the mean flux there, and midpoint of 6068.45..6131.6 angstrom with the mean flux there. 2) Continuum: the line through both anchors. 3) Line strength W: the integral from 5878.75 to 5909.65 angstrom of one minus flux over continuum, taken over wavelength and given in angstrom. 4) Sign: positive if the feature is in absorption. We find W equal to 4.2 angstrom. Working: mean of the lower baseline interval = 23.3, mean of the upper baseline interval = 22.6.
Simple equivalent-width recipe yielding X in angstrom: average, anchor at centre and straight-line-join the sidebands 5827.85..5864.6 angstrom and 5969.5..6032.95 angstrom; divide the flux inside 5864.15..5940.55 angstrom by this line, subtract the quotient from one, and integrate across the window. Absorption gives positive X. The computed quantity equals 5.0 angstrom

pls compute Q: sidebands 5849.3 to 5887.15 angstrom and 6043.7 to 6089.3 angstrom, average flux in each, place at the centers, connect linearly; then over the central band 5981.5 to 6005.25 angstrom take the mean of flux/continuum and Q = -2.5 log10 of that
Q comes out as 0.00 mag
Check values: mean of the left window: 21.8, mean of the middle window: 22.4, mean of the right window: 22.9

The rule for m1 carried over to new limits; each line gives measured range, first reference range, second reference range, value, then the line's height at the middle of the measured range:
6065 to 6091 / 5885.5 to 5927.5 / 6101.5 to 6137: -0.03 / 22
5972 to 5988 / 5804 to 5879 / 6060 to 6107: 0.03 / 22.7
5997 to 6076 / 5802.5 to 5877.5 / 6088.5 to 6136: -0.01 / 22.6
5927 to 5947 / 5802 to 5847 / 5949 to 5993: 0.01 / 22.5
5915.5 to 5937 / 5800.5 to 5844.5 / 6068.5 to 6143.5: 0.04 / 23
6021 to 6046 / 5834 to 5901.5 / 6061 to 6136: -0.03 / 22.3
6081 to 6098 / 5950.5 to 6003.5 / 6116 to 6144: -0.01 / 22.3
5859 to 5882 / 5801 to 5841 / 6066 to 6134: 0.06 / 23.2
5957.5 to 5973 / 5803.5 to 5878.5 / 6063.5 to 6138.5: 0.01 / 22.7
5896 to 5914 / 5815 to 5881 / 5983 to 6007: 0.08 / 22.6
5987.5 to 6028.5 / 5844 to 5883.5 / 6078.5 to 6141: -0.01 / 22.3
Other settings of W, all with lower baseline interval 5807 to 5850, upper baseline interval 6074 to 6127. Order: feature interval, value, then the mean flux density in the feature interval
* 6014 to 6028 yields 0.3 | 22.3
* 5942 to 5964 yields 0.8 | 22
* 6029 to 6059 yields -0.4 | 23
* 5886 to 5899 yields 2.6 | 18.5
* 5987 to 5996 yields 0.2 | 22.4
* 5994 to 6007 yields 0.1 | 22.6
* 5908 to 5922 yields 0.7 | 21.8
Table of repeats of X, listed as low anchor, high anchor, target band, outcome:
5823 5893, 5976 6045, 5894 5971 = 1.7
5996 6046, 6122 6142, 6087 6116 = -0.3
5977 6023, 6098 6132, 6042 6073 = -0.8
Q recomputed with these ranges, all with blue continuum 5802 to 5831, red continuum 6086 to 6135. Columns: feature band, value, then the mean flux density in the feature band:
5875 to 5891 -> 0.140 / 20.3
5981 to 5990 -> 0.036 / 22.1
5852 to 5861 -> 0.040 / 22.3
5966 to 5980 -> 0.015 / 22.5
